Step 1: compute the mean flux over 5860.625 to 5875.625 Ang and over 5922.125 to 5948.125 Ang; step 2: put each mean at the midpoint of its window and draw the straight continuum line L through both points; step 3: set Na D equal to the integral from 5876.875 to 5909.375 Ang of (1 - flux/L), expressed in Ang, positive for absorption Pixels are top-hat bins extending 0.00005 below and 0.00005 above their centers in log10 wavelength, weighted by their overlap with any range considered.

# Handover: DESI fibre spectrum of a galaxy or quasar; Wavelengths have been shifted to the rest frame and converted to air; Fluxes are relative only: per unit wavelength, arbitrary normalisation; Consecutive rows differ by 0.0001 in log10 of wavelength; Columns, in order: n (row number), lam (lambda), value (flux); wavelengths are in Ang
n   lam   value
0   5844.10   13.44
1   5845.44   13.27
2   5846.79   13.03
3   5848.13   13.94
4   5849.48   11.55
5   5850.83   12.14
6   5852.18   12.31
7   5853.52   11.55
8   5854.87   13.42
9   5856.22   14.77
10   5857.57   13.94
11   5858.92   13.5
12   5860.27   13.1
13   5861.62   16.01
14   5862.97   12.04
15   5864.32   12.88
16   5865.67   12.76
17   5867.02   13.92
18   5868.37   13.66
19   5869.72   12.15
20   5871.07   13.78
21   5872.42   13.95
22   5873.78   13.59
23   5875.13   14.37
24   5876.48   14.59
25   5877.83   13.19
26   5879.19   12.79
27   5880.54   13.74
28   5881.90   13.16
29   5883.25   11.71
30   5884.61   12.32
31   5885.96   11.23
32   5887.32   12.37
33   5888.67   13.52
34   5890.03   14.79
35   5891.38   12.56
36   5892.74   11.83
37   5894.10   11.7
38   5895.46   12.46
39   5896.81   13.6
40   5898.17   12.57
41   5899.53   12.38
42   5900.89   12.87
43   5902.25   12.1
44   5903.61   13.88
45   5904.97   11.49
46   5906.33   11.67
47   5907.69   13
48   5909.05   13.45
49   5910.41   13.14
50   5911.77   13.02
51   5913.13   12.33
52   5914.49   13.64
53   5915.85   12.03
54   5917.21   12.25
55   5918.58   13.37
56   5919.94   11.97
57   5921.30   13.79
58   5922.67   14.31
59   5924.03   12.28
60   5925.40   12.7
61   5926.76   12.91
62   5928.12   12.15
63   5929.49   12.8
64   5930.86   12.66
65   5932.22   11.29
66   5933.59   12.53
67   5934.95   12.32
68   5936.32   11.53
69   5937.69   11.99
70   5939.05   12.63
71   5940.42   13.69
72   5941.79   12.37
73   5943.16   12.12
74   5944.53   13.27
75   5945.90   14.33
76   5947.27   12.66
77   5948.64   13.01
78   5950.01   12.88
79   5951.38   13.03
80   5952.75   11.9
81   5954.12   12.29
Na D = 1.27 Ang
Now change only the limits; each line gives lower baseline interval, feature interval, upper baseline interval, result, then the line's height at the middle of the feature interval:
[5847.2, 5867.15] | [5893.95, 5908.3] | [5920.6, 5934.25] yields 0.4 Ang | 12.9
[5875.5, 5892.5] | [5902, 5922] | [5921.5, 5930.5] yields 0.3 Ang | 12.9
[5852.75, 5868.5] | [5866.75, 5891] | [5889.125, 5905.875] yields -0.3 Ang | 13.1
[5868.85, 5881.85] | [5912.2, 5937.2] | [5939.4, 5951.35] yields 1.1 Ang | 13.2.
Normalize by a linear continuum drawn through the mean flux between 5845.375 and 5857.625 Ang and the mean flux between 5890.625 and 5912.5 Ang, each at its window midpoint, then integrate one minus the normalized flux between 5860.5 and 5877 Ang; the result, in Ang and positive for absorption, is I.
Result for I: -1.0 Ang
